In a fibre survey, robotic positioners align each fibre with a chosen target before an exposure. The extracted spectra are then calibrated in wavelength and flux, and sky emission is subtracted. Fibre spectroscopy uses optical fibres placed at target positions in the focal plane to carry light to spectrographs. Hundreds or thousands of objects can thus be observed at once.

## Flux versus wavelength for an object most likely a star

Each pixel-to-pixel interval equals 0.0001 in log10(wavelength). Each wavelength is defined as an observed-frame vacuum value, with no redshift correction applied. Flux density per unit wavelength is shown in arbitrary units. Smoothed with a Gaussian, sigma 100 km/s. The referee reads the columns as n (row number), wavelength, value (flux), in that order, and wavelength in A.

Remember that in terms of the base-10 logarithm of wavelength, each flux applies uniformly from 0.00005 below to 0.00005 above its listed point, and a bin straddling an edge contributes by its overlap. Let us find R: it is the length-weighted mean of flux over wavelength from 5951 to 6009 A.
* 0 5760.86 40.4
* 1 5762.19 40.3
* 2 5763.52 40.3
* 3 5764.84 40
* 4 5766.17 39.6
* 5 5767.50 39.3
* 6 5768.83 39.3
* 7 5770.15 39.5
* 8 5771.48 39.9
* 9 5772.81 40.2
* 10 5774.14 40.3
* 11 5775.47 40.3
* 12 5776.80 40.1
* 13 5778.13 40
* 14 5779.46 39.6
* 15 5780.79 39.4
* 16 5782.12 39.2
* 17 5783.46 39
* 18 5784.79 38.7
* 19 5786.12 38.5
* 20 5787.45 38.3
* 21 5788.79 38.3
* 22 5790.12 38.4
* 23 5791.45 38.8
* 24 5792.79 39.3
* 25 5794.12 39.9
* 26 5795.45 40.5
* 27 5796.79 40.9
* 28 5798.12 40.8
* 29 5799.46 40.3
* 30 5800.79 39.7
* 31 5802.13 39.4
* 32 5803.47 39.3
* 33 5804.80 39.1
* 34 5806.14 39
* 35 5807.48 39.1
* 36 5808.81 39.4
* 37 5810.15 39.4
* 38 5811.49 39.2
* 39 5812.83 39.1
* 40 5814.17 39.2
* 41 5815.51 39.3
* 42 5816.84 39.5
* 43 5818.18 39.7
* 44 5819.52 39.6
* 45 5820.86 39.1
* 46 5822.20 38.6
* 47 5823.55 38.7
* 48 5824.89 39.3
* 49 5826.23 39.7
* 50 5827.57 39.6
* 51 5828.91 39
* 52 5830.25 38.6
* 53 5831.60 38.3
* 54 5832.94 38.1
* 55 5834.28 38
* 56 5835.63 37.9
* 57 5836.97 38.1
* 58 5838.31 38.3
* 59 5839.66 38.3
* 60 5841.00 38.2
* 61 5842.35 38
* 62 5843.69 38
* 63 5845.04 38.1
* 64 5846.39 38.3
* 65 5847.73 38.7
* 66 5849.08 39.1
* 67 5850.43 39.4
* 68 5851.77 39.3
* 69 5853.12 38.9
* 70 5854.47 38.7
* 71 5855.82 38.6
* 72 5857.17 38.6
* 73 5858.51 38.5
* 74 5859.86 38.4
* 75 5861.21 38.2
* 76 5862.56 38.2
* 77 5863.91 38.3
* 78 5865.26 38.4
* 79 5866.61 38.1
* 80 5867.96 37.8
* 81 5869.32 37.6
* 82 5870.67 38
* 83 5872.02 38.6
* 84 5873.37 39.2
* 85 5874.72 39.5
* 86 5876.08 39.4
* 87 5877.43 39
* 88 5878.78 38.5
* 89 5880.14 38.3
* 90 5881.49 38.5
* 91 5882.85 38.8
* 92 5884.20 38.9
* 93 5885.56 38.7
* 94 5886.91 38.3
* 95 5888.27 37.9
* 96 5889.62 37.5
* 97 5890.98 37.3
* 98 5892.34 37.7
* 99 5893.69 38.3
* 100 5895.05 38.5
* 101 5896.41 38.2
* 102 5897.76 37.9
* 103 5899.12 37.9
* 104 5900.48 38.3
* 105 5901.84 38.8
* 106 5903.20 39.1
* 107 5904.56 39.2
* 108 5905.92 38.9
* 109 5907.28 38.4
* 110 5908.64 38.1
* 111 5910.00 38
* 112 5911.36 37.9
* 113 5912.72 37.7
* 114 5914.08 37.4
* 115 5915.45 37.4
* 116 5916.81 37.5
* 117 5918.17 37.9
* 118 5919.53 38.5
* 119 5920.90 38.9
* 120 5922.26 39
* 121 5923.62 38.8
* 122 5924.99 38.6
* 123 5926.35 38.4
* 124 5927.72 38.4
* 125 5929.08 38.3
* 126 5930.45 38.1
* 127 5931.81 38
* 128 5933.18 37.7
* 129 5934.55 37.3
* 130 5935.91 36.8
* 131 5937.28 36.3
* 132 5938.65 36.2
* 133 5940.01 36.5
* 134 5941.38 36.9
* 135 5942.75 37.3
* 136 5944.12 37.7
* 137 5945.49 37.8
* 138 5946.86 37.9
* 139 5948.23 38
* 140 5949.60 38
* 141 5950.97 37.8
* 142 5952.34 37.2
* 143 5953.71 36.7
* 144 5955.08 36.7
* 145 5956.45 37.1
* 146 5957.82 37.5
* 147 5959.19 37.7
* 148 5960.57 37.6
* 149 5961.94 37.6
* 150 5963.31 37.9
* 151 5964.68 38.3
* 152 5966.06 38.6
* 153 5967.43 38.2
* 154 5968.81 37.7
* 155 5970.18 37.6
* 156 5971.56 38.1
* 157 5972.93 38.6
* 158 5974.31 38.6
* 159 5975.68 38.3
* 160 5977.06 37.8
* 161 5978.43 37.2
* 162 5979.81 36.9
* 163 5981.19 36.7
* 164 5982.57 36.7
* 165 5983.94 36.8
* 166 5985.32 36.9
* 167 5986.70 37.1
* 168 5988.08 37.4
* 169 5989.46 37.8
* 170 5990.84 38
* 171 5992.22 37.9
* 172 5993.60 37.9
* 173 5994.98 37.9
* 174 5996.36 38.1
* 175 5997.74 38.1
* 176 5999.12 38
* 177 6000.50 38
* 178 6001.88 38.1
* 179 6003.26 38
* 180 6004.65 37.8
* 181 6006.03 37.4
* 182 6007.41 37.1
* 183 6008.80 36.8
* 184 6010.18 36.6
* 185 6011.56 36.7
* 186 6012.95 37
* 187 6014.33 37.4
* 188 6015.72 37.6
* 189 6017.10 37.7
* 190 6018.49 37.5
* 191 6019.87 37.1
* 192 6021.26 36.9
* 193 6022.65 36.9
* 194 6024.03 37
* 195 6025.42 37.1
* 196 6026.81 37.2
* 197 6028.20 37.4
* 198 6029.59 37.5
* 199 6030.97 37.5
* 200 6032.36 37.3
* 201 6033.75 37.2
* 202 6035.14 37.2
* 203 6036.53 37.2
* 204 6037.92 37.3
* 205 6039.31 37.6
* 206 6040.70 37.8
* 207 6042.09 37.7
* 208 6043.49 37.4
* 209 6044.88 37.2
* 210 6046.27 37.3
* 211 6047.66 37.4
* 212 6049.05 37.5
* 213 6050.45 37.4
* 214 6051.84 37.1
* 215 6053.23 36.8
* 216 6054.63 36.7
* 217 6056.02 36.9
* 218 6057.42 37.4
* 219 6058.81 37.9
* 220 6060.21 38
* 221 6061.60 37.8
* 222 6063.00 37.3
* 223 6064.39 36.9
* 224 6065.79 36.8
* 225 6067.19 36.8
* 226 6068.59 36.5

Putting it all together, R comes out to 37.6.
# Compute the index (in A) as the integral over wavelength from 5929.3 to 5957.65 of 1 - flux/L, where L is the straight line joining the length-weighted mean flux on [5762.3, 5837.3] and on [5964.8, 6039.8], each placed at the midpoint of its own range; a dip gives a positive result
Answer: 0.5 A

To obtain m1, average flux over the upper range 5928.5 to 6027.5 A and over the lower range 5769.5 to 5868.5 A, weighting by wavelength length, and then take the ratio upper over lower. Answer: 0.96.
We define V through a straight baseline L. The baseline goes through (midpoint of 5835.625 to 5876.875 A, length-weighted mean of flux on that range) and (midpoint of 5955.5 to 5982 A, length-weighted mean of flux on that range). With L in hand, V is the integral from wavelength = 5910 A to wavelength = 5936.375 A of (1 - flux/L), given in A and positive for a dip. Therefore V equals 0.0 A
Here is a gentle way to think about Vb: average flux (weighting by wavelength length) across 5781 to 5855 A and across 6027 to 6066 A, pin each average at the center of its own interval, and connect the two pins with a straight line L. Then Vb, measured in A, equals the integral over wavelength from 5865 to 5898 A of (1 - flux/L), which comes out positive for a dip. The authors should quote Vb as 0.16 A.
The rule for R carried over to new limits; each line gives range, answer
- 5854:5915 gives 38.4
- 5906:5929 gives 38.2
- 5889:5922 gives 38.1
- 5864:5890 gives 38.5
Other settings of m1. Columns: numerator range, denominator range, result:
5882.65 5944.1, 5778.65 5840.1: 0.97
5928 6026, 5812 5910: 0.97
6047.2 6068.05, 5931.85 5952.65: 1.00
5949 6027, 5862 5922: 0.98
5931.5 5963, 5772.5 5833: 0.95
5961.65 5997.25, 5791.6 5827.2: 0.96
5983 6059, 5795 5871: 0.96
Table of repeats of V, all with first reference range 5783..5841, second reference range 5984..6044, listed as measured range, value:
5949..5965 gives 0.2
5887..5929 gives 0.1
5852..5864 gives 0.1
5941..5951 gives 0.1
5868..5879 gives 0.0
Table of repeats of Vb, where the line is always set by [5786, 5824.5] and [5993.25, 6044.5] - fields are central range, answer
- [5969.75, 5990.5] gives 0.1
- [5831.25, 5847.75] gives 0.4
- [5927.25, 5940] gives 0.3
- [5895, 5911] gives 0.0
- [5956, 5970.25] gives 0.0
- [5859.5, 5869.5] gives 0.2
